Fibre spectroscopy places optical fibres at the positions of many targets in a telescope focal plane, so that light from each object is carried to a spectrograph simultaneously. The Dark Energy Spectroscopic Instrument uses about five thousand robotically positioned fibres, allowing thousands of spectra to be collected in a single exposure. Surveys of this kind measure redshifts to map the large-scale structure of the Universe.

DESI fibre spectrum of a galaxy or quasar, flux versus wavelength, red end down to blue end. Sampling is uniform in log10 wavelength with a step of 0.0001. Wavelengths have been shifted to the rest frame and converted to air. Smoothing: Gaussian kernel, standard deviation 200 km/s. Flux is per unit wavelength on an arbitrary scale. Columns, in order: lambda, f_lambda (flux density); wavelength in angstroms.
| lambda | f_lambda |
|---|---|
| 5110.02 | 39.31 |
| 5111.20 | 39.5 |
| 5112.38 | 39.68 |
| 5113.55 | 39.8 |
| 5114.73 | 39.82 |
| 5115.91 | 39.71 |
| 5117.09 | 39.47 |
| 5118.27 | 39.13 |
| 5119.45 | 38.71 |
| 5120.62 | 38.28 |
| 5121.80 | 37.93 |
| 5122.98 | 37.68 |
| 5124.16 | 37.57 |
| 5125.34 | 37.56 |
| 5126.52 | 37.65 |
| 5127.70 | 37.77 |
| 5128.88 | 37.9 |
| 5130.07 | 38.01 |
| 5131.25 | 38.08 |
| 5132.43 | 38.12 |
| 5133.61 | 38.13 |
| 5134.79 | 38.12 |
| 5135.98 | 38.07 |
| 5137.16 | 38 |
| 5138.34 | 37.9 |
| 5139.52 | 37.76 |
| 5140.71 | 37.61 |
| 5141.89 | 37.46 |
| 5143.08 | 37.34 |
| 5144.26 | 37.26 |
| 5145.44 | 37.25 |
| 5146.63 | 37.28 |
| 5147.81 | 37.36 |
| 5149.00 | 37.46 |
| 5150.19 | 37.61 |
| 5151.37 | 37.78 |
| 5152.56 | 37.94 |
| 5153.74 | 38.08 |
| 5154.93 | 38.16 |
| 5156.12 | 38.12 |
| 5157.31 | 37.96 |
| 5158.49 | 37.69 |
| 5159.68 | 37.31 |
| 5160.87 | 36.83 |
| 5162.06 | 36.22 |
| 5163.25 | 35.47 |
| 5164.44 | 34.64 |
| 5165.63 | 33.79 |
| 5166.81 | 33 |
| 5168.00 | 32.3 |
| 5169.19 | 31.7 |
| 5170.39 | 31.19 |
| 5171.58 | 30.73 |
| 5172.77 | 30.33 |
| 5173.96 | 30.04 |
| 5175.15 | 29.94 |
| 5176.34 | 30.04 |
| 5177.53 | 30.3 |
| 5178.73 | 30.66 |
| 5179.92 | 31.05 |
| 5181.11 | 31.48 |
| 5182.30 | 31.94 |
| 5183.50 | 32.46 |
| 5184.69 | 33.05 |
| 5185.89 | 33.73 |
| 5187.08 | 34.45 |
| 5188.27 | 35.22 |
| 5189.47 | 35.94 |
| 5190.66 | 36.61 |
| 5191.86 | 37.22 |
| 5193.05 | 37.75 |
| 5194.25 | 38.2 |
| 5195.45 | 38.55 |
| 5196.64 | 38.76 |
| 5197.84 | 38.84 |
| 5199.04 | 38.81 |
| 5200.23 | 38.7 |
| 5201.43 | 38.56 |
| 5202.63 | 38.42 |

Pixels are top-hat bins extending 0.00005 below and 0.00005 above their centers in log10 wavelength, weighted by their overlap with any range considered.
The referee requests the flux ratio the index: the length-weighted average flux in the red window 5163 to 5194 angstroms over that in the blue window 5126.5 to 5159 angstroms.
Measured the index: 0.87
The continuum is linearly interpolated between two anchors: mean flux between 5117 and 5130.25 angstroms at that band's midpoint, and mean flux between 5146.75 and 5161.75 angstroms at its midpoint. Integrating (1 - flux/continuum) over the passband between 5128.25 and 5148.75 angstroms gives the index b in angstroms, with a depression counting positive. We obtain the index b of 0.07 angstroms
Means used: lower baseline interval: 38.1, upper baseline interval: 37.6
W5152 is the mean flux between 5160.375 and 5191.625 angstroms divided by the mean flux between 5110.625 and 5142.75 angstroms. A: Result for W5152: 0.86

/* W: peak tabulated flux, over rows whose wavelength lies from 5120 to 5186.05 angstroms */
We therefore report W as 38.28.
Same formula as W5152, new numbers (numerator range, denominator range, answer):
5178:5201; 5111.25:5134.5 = 0.92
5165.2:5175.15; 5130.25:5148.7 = 0.84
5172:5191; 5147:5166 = 0.87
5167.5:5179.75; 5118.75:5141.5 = 0.81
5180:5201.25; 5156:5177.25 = 1.07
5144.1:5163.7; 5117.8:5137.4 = 0.98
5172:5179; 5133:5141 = 0.80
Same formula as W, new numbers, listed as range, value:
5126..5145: 38.13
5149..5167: 38.16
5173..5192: 37.22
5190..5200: 38.84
